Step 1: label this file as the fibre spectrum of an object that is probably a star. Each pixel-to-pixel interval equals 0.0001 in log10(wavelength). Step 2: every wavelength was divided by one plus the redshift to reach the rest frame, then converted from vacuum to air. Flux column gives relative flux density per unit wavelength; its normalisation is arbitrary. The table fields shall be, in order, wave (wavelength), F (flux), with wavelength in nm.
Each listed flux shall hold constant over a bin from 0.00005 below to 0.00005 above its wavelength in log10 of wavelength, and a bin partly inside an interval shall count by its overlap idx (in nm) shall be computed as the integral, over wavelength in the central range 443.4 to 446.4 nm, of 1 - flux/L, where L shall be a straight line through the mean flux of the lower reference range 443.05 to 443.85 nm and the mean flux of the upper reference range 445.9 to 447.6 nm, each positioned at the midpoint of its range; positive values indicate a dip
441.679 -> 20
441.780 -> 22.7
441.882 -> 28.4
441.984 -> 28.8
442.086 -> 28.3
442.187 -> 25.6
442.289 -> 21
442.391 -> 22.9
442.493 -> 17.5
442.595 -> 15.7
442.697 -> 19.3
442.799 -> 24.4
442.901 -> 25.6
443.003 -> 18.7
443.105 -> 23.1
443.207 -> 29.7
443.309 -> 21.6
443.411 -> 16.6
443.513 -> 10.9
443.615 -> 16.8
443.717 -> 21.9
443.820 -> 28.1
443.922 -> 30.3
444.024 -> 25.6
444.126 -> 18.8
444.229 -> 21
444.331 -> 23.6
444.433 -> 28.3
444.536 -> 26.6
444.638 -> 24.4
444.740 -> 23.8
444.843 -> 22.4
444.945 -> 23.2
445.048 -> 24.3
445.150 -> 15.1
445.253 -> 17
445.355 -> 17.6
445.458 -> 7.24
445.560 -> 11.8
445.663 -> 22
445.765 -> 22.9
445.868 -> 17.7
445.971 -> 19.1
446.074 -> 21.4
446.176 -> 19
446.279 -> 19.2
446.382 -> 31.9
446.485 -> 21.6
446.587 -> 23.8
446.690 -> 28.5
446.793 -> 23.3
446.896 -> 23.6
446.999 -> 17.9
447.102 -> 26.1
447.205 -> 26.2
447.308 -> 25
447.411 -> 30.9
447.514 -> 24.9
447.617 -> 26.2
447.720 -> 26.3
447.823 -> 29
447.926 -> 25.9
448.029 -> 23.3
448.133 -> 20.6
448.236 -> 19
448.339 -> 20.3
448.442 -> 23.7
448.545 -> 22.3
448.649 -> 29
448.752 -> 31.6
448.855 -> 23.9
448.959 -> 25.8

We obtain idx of 0.17 nm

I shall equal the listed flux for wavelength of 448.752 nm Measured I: 31.6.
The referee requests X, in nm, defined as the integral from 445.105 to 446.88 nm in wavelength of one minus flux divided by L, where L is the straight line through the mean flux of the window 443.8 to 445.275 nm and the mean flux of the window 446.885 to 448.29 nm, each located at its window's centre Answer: 0.30 nm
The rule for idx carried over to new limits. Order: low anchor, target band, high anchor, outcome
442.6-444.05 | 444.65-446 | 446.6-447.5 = 0.27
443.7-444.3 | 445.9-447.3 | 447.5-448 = 0.14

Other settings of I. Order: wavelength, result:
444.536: 26.6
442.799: 24.4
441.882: 28.4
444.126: 18.8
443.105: 23.1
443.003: 18.7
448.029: 23.3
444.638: 24.4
